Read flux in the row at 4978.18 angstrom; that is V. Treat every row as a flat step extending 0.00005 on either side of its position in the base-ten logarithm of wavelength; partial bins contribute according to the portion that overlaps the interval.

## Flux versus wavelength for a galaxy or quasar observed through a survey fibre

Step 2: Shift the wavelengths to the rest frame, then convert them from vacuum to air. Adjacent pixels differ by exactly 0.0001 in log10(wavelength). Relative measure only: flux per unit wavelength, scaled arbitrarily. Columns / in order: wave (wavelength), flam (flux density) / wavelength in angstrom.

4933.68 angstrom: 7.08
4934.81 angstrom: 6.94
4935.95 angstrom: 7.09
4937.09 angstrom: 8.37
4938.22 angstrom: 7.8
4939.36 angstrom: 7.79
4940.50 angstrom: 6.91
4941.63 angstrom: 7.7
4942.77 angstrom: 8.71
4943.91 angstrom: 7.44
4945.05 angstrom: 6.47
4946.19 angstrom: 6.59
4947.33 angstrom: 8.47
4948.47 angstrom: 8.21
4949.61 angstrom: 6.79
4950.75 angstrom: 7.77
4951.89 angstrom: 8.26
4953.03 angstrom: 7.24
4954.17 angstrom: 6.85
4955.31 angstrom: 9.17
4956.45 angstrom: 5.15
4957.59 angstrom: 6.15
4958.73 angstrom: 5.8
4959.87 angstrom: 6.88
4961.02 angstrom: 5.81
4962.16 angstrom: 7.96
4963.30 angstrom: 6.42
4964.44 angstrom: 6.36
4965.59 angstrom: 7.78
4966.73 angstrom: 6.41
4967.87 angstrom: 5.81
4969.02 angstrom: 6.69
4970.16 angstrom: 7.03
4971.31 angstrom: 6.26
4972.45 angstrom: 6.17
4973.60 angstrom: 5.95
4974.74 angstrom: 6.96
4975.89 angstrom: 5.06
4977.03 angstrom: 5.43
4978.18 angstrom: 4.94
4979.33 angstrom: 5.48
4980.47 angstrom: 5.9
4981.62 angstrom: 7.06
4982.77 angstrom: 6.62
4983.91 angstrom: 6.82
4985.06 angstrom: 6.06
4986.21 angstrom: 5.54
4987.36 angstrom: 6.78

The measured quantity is 4.94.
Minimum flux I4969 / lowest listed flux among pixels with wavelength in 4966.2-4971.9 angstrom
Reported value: 5.81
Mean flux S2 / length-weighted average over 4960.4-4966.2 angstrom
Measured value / 6.86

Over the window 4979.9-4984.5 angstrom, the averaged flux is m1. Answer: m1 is 6.6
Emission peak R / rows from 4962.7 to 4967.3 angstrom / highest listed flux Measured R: 7.78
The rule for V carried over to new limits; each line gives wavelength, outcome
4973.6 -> 5.95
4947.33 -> 8.47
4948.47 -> 8.21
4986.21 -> 5.54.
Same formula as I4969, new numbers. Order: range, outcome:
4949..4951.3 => 6.79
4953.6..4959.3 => 5.15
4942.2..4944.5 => 7.44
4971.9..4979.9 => 4.94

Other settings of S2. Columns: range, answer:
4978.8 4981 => 5.71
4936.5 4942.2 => 7.72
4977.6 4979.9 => 5.2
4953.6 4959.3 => 6.63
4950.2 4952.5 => 8.01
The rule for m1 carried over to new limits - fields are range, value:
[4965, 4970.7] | 6.74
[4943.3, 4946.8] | 6.86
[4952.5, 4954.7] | 7.05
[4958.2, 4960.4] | 6.35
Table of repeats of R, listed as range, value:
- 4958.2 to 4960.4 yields 6.88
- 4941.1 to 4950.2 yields 8.71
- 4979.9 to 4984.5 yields 7.06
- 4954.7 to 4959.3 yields 9.17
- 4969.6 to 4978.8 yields 7.03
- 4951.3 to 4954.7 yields 8.26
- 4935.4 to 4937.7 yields 8.37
